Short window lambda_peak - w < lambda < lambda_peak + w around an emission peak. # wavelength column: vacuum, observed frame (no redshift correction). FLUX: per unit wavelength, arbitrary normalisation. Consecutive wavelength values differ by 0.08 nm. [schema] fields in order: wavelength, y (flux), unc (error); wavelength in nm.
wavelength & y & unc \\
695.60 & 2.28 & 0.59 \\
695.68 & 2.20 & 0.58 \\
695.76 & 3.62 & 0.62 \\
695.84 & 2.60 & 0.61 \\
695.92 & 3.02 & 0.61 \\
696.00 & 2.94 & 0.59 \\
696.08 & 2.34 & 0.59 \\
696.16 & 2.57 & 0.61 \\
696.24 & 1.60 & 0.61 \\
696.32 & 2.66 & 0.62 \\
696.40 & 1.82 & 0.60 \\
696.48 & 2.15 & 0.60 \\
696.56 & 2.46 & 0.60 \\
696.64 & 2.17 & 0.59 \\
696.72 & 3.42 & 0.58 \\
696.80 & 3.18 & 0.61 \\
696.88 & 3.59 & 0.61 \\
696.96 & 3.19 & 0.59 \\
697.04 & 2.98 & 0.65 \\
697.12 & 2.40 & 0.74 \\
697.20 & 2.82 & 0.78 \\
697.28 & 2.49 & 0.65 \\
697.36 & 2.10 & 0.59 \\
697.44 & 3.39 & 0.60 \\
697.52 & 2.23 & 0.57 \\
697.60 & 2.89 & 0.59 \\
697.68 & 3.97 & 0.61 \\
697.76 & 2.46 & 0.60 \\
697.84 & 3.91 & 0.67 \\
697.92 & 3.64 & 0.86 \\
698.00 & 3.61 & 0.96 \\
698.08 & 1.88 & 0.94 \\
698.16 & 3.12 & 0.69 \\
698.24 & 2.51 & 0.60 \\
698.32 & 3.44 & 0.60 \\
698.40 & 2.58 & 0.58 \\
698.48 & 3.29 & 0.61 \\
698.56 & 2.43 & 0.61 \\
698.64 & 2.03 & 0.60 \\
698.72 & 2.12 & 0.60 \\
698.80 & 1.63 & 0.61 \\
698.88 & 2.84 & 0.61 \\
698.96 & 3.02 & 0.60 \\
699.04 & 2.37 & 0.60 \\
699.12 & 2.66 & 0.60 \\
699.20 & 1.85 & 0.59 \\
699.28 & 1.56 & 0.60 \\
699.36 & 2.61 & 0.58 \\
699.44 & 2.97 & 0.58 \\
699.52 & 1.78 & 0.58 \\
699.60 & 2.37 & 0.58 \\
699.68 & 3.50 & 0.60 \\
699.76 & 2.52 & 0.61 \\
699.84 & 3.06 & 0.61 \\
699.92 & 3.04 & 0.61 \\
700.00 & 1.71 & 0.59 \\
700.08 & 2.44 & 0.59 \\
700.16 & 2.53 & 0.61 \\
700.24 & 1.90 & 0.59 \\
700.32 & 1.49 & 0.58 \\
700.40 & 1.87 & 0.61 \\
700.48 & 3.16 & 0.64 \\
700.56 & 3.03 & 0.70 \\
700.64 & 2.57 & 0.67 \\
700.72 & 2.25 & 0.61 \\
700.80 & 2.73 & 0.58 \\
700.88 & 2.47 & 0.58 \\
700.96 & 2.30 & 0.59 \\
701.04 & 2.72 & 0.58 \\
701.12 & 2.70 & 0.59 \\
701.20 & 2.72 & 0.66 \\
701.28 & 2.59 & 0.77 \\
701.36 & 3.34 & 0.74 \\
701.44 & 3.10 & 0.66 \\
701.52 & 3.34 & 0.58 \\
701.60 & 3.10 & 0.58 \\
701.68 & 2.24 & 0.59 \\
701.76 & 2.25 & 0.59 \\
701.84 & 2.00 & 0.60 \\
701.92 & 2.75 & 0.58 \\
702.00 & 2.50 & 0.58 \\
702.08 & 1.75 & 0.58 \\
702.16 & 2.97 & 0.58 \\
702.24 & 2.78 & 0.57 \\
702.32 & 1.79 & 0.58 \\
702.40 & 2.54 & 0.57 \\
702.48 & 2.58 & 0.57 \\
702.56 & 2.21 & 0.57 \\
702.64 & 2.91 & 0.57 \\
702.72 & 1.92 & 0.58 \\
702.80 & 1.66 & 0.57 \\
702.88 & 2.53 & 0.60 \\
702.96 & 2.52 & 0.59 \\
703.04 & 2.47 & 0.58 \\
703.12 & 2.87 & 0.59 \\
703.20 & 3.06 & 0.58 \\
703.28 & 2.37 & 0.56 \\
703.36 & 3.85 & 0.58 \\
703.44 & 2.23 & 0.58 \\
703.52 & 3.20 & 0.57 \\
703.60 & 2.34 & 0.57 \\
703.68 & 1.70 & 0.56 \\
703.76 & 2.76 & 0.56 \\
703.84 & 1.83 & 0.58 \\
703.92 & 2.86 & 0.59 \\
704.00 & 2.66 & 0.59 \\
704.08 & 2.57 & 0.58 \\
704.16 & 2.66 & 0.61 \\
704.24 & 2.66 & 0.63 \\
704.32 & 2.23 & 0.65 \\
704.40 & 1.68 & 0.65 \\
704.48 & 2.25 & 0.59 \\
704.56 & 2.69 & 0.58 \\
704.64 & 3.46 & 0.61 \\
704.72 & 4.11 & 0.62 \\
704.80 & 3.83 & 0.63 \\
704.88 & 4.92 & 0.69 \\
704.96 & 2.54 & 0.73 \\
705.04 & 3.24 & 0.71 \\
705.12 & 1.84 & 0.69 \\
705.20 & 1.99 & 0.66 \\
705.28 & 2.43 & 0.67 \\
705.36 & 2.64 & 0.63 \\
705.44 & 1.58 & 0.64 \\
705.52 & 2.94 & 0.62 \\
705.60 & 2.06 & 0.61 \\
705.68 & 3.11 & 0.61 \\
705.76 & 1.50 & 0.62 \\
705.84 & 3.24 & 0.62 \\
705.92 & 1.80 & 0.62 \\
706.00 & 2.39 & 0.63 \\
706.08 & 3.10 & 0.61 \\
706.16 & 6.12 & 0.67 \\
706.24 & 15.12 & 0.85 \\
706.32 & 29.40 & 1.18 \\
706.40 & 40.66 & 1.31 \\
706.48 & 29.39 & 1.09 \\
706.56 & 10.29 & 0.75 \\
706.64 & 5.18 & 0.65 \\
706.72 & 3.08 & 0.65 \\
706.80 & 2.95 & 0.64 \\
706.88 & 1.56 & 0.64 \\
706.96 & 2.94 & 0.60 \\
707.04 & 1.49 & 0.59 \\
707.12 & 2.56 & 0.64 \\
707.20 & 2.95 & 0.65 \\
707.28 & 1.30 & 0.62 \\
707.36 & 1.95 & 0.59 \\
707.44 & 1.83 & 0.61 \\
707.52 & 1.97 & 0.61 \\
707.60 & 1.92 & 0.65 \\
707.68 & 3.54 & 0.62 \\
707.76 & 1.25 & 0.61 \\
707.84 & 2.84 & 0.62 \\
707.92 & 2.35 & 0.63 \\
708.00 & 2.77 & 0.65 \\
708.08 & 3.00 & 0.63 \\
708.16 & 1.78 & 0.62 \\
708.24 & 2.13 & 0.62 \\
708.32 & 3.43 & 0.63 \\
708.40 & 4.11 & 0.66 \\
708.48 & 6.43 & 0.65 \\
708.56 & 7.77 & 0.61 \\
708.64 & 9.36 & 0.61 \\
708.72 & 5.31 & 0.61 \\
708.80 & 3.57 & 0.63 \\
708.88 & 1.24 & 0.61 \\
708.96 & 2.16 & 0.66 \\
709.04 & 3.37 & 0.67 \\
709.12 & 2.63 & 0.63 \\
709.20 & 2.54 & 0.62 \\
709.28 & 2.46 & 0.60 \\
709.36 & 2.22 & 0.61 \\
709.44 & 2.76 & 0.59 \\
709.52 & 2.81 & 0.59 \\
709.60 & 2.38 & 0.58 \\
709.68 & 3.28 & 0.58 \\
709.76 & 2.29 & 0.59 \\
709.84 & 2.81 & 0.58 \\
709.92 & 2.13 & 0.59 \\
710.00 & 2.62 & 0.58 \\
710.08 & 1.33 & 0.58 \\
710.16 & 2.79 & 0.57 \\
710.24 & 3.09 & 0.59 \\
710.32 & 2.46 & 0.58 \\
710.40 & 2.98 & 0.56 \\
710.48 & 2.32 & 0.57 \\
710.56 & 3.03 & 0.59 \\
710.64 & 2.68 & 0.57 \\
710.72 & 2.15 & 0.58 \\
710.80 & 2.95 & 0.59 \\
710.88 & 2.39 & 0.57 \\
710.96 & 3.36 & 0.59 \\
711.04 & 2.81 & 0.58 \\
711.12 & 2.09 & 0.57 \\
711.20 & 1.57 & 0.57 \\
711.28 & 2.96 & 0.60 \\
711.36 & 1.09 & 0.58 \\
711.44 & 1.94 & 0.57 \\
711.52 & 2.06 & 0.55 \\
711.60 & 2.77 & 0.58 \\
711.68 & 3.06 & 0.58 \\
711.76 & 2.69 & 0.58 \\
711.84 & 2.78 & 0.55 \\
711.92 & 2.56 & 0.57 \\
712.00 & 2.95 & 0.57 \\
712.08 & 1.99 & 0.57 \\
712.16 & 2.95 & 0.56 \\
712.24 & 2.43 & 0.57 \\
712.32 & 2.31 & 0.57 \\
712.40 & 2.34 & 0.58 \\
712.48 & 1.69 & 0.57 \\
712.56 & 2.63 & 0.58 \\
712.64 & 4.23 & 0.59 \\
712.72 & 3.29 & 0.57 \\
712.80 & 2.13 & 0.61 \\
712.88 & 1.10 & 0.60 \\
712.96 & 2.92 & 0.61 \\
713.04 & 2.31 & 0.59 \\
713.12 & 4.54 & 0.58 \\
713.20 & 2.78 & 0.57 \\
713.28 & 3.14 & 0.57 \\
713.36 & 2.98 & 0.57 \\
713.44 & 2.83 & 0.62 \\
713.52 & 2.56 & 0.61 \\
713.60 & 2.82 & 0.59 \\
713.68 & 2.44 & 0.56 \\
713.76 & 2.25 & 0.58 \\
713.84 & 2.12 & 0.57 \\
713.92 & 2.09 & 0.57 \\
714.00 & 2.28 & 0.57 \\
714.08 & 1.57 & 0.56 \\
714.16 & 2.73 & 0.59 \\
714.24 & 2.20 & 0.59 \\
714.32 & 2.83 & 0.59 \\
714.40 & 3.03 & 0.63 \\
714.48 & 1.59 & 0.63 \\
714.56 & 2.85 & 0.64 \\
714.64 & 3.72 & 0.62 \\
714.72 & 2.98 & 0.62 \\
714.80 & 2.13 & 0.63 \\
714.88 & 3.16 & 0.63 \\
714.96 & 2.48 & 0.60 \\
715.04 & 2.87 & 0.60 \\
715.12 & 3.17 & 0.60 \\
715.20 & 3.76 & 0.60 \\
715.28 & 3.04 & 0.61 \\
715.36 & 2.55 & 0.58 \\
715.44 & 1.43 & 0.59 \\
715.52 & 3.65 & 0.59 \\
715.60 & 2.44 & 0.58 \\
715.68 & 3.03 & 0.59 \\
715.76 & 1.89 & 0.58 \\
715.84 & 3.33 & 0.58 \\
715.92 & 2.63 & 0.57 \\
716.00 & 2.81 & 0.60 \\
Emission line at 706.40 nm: H-alpha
